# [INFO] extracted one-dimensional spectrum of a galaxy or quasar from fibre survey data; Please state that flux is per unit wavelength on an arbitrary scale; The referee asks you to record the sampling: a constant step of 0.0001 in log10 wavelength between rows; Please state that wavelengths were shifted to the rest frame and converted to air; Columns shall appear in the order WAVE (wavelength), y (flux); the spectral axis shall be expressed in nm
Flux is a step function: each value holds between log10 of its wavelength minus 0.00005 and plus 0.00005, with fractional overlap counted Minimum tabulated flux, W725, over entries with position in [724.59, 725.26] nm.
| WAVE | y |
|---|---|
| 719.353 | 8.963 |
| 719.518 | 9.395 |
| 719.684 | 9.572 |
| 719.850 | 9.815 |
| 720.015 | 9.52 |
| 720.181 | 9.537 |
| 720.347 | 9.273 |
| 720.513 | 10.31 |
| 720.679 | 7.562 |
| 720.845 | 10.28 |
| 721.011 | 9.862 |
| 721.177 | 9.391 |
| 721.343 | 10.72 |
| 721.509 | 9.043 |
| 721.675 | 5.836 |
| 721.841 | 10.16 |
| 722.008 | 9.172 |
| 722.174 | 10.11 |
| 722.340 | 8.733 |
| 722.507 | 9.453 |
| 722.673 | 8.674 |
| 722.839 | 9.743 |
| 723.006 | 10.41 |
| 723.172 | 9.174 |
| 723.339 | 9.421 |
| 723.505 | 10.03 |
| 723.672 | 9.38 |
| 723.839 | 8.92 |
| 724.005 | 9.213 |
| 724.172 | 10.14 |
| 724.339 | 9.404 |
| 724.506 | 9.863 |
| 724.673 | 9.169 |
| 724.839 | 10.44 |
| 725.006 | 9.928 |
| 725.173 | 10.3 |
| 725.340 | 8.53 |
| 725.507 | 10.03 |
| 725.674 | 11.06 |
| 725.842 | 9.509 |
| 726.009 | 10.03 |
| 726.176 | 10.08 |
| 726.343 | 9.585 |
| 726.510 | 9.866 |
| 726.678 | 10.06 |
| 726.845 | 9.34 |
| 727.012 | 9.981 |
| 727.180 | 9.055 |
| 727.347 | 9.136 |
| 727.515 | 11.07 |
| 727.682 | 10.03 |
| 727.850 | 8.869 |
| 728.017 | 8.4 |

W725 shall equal 9.169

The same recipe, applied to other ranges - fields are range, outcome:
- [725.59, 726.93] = 9.34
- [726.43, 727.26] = 9.055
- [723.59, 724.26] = 8.92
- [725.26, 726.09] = 8.53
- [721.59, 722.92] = 5.836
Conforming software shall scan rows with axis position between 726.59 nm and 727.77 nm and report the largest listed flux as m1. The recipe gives 11.07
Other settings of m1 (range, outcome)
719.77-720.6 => 10.31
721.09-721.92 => 10.72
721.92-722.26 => 10.11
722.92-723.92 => 10.41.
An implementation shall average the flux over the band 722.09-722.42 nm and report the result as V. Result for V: 9.44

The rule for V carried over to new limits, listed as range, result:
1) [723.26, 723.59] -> 9.73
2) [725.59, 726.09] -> 10.2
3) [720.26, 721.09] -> 9.45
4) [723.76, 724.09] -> 9.08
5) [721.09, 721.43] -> 10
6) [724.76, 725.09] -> 10.2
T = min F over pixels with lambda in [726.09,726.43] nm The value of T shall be 9.585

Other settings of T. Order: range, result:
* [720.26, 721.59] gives 7.562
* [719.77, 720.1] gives 9.52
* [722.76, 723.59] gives 9.174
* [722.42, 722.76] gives 8.674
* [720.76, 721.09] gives 9.862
